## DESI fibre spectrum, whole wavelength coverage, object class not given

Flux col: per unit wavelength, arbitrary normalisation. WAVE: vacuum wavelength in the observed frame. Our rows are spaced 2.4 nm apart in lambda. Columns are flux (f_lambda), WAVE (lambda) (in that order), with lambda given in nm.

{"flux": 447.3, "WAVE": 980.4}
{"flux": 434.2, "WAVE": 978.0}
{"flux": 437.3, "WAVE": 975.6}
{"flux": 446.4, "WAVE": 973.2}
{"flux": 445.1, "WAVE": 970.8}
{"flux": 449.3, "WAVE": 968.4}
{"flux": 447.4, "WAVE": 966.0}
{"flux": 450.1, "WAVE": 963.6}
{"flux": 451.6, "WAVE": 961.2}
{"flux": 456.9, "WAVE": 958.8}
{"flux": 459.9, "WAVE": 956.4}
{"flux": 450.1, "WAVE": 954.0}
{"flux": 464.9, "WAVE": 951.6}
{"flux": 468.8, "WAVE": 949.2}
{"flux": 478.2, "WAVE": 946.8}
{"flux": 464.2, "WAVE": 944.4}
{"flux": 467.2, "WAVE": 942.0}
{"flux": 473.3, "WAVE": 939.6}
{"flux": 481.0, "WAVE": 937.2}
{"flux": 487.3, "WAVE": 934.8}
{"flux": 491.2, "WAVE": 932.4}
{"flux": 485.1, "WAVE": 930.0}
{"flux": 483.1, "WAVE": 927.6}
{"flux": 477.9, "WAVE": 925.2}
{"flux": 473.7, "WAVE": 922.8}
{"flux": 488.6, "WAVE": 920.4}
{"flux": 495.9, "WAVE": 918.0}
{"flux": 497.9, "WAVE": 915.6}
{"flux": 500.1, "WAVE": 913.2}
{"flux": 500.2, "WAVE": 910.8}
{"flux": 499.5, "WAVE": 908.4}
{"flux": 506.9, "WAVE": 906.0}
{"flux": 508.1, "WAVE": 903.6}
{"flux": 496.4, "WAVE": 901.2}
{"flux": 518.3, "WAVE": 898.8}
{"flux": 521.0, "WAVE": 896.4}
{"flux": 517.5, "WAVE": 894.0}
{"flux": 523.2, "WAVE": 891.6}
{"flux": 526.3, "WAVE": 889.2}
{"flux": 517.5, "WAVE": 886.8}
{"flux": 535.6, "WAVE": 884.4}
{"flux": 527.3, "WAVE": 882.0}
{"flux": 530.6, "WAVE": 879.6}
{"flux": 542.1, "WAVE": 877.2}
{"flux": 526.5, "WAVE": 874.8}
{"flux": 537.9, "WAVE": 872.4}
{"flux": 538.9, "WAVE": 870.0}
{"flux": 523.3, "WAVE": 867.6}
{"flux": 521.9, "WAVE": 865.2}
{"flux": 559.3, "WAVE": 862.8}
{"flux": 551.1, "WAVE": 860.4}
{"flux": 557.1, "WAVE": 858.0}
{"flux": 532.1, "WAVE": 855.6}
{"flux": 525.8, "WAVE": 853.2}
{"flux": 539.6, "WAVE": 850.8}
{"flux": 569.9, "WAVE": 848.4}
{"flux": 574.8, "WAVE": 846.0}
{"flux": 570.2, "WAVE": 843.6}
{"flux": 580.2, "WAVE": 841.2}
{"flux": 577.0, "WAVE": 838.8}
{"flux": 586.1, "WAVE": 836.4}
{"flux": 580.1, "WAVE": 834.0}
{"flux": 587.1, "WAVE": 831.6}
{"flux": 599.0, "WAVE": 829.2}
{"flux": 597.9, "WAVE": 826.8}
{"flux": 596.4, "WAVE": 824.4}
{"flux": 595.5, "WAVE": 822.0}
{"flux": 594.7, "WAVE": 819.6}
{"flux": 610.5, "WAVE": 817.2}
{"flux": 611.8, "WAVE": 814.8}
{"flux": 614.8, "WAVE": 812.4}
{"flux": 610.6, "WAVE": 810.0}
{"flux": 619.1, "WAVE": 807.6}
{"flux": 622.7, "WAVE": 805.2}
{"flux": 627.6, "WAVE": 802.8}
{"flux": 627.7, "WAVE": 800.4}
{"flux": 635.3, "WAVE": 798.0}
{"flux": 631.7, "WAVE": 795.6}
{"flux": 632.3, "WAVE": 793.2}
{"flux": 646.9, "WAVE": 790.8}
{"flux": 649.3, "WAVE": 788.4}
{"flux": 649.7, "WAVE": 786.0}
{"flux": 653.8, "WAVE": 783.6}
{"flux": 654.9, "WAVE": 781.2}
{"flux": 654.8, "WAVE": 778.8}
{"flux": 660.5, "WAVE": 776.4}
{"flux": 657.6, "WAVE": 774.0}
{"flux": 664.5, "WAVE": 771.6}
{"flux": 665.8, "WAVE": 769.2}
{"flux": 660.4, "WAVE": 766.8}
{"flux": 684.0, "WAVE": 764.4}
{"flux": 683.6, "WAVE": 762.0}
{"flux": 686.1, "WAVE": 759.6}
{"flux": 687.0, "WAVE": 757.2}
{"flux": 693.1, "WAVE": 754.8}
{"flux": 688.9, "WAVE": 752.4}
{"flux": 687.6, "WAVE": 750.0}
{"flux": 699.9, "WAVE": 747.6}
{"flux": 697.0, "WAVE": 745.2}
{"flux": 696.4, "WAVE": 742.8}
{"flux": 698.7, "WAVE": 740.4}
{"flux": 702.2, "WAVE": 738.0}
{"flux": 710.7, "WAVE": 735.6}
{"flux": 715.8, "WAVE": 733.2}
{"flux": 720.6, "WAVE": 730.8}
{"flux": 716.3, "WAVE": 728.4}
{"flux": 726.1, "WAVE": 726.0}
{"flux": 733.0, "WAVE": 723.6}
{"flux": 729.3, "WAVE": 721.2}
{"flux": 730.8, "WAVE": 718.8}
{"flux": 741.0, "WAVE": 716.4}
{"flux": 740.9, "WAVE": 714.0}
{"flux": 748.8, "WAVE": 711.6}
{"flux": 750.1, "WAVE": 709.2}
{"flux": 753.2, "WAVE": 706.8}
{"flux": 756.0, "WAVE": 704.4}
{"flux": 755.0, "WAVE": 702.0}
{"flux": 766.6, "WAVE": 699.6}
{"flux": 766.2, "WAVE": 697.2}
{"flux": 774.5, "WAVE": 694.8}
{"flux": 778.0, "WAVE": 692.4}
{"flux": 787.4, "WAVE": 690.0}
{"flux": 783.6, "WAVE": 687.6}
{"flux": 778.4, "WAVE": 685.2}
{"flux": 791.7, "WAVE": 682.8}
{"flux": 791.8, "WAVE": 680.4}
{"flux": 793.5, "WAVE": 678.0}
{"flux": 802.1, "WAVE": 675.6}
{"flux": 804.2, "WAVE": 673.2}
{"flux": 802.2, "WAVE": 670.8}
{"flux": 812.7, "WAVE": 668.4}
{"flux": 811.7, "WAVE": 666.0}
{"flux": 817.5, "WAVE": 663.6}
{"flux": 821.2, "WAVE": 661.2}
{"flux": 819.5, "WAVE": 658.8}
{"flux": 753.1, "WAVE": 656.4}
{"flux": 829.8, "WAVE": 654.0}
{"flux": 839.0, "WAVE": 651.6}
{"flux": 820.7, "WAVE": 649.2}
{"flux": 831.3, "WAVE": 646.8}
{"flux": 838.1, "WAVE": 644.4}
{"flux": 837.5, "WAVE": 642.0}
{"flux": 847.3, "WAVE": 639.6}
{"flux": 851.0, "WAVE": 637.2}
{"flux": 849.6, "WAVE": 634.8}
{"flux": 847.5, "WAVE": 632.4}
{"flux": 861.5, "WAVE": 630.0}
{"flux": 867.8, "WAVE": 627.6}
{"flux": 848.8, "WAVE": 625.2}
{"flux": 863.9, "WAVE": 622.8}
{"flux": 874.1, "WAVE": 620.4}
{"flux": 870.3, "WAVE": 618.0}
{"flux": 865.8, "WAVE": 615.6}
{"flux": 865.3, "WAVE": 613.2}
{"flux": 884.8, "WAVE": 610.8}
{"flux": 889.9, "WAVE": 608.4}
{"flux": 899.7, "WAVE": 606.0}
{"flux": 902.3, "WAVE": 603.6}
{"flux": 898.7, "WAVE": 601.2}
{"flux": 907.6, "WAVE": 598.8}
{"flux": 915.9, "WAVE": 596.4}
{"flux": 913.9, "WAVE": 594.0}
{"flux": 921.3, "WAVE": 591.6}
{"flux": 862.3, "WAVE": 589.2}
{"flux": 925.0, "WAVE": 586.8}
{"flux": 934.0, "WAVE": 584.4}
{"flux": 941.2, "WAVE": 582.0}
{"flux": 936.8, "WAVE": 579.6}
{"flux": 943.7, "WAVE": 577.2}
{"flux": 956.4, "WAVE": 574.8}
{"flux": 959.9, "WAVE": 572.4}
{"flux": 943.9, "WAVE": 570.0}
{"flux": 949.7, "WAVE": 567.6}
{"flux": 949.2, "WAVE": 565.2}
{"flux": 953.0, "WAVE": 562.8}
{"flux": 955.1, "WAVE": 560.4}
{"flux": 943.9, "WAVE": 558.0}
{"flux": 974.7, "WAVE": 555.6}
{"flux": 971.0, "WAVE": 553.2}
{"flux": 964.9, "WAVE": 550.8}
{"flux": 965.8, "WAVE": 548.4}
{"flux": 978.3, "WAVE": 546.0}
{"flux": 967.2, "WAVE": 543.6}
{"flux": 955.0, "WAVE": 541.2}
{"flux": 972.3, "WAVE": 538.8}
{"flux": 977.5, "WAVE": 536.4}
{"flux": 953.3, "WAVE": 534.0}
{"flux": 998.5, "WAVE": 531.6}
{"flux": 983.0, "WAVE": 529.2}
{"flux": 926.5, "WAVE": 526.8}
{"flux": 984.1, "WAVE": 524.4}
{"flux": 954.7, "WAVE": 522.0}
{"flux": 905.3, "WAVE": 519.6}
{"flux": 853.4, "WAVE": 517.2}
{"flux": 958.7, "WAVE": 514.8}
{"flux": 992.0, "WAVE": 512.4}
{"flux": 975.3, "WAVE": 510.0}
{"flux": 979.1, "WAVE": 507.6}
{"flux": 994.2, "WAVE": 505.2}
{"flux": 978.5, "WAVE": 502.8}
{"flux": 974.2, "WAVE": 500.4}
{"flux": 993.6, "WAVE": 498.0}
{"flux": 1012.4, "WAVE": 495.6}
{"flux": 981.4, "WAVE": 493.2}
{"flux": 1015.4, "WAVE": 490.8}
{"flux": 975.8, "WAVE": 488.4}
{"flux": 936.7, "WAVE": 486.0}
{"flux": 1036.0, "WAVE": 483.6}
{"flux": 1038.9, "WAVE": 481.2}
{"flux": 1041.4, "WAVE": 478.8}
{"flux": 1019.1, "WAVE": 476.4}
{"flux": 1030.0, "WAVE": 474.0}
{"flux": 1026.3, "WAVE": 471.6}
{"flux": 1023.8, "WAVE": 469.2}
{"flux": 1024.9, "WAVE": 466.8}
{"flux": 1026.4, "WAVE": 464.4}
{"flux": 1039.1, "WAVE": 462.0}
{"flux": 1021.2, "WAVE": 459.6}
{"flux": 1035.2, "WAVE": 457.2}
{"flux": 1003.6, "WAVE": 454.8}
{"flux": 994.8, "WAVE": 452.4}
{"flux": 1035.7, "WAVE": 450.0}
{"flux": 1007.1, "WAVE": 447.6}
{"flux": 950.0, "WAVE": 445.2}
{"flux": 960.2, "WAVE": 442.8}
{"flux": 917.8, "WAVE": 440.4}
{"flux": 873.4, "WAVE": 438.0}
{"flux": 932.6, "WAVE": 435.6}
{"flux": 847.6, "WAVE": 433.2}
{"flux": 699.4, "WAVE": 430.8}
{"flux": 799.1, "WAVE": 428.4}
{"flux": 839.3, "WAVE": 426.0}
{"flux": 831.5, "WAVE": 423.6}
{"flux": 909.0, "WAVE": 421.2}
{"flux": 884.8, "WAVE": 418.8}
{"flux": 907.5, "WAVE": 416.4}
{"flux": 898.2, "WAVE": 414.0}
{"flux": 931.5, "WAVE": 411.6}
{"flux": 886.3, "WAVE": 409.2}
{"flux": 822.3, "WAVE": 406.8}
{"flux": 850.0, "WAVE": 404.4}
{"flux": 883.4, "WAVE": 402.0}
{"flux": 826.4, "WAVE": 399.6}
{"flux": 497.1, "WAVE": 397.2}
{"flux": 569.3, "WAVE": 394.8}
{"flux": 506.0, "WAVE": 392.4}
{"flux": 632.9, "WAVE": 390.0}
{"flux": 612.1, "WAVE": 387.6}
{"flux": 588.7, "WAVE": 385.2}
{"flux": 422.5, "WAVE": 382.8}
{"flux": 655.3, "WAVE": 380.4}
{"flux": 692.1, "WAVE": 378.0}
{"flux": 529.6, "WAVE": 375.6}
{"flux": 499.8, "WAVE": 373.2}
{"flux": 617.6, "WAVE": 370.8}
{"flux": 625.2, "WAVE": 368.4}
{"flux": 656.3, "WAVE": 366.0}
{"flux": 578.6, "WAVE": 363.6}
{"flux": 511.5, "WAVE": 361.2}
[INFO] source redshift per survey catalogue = 0.00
